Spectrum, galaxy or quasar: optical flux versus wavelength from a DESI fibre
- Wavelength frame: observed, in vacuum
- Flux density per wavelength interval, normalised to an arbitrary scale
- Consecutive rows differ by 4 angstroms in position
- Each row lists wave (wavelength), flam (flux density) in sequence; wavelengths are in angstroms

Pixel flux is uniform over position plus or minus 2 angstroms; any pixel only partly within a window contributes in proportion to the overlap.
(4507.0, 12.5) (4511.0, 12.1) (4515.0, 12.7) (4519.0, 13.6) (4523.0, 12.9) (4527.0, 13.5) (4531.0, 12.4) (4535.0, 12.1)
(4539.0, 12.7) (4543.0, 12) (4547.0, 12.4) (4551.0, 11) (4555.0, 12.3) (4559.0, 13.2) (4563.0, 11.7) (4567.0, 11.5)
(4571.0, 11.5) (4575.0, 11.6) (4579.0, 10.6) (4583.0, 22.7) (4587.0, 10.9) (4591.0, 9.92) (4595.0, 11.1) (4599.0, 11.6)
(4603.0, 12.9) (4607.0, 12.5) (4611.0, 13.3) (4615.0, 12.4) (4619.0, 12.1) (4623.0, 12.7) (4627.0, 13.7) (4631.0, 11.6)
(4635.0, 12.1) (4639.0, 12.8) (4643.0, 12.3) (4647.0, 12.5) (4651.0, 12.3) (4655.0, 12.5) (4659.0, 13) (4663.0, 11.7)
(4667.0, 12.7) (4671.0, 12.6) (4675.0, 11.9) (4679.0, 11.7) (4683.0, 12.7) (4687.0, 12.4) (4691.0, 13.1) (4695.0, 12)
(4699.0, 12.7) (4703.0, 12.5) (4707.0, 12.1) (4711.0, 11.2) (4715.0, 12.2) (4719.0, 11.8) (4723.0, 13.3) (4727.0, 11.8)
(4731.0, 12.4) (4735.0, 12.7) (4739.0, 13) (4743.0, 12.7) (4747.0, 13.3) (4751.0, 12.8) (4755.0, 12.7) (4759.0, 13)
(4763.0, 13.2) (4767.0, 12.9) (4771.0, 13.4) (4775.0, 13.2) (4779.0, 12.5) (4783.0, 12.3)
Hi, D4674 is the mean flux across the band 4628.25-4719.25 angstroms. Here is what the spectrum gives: 12.3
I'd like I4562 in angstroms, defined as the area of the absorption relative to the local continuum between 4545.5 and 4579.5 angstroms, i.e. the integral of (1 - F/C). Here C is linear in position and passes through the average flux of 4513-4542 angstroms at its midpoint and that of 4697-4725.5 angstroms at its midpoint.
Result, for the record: 2.4 angstroms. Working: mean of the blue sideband 12.8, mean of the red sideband 12.2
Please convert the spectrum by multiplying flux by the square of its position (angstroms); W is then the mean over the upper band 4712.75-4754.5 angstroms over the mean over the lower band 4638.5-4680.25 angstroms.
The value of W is 1.05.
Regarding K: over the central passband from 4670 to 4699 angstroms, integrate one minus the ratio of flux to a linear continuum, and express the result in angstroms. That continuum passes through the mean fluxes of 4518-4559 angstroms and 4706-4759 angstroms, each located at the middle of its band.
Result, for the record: 0.3 angstroms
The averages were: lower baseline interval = 12.5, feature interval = 12.4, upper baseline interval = 12.5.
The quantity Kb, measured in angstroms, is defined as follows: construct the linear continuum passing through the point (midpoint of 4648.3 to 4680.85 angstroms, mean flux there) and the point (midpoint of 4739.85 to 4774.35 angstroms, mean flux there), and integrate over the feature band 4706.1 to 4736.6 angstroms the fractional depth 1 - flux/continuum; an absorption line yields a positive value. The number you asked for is 1.3 angstroms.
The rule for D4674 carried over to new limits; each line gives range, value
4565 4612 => 12.5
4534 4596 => 12.3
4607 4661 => 12.6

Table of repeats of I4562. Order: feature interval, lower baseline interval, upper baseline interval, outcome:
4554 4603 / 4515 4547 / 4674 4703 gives 0.8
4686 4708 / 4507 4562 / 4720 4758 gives 0.3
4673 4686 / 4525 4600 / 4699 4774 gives 0.4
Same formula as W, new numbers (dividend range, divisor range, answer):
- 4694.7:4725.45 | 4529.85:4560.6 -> 1.07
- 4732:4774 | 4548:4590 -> 1.11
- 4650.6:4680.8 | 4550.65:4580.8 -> 1.10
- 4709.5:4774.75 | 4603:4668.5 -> 1.06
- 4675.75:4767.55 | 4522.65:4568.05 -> 1.10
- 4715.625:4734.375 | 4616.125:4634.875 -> 1.03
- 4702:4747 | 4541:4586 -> 1.04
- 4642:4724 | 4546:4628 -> 1.03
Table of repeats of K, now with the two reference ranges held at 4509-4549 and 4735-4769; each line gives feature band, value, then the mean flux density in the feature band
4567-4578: 1.1 angstroms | 11.5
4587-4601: 2.0 angstroms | 10.9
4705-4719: 1.1 angstroms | 11.8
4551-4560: 0.3 angstroms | 12.3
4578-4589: -2.1 angstroms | 15.1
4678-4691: 0.4 angstroms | 12.4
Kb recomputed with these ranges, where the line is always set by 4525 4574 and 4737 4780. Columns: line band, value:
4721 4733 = 0.34 angstroms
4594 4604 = 0.43 angstroms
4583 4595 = -0.24 angstroms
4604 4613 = -0.36 angstroms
